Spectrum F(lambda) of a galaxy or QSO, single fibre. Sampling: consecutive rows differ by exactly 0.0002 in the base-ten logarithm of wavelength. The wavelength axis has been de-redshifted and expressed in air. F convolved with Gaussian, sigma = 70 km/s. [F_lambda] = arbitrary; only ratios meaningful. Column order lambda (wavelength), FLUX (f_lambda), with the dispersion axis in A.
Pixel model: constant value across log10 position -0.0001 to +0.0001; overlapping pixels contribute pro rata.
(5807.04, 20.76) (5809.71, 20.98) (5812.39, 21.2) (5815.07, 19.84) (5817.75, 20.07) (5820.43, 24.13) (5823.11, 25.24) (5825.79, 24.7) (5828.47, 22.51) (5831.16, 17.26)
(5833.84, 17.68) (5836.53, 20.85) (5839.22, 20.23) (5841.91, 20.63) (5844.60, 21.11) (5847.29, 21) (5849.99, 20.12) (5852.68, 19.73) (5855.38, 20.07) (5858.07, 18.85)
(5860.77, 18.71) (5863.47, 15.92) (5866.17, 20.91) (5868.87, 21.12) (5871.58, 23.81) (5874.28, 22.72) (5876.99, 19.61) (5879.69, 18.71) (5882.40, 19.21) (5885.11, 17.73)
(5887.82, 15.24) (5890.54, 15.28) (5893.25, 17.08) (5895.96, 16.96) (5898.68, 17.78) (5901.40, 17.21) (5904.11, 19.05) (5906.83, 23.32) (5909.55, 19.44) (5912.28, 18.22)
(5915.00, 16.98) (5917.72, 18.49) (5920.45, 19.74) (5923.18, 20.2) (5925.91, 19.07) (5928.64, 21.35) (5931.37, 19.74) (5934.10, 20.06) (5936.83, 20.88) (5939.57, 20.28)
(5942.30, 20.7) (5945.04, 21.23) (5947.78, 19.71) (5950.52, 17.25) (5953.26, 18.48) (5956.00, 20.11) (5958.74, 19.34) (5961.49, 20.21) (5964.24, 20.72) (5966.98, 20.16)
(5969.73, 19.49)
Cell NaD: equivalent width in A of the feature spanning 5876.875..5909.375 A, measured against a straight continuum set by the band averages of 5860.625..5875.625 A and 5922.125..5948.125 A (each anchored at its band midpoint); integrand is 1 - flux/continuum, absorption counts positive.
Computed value 3.9 A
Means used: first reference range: 20.7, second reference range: 20.3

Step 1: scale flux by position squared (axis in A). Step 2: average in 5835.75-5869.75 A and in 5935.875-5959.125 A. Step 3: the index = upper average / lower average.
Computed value 1.0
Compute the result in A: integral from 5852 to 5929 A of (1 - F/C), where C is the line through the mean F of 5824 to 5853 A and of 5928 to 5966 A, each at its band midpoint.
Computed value 4.9 A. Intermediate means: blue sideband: 20.6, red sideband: 20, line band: 19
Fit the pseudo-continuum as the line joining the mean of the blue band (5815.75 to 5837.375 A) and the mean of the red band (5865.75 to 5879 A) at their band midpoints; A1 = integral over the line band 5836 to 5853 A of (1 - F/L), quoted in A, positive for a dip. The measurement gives 0.8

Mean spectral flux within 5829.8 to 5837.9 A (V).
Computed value 18.6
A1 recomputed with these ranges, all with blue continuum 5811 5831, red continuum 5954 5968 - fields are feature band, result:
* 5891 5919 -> 3.42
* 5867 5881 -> 0.13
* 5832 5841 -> 1.01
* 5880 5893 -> 2.55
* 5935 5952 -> 0.26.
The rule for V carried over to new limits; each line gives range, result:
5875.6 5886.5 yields 18.8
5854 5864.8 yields 18.4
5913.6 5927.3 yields 18.9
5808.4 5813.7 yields 21.1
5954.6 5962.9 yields 19.9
